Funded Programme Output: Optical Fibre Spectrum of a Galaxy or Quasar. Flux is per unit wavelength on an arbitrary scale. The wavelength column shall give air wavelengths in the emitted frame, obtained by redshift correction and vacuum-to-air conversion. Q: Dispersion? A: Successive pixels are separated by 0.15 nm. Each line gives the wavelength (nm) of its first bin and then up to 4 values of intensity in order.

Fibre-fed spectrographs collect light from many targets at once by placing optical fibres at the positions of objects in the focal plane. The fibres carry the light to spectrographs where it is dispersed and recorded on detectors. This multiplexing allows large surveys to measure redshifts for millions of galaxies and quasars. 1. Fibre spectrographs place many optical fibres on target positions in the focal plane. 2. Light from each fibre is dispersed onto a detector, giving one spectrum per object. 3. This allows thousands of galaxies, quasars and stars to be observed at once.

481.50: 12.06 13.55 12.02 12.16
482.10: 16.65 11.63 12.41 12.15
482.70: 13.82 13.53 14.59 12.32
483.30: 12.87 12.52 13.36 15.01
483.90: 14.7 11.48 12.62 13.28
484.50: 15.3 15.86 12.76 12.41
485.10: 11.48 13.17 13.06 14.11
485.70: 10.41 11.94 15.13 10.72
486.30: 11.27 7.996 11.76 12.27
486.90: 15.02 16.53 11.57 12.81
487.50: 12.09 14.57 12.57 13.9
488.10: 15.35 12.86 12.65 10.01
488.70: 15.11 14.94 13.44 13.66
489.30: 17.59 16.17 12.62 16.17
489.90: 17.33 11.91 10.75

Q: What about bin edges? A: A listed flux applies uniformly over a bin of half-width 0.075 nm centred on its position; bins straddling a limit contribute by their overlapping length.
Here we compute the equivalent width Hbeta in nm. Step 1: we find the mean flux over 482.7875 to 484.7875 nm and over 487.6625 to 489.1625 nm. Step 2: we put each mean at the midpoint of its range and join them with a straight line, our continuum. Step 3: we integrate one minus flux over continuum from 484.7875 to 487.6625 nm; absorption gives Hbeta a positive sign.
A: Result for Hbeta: 0.22 nm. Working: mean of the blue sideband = 13.6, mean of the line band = 12.5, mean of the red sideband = 13.5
